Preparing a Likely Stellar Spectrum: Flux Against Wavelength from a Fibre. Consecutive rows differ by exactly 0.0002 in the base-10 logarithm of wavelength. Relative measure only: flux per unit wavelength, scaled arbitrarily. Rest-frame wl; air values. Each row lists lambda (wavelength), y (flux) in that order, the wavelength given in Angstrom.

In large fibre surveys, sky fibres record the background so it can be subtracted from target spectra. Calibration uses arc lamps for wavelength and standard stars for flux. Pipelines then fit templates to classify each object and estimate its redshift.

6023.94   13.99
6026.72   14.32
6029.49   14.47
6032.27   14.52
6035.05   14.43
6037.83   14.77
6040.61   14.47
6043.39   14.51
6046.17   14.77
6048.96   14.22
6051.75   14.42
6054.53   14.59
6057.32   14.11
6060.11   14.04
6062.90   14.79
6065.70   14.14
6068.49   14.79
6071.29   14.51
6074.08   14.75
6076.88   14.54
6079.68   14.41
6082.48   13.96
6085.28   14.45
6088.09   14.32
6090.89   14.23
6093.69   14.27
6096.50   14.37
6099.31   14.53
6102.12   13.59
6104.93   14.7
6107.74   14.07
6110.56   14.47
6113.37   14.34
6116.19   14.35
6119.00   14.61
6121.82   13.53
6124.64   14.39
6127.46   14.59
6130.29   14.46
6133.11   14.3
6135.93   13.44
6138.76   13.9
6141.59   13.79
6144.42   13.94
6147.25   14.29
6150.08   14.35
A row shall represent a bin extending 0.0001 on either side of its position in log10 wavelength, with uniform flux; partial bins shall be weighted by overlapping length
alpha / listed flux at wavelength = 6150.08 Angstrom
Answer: 14.35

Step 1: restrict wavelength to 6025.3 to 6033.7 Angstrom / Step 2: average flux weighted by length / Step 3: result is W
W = 14.4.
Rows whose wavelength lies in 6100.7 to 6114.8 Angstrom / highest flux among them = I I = 14.7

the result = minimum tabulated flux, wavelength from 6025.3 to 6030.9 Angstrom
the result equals 14.32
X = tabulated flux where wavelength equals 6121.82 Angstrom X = 13.53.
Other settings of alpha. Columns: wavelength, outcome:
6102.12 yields 13.59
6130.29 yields 14.46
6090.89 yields 14.23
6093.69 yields 14.27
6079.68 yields 14.41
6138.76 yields 13.9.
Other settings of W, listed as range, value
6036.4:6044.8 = 14.6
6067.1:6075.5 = 14.7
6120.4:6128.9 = 14.2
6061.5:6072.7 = 14.6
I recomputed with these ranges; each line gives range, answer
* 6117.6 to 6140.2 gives 14.61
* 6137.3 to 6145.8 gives 13.94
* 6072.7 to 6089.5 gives 14.75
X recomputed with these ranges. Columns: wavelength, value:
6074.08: 14.75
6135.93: 13.44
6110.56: 14.47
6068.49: 14.79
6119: 14.61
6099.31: 14.53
